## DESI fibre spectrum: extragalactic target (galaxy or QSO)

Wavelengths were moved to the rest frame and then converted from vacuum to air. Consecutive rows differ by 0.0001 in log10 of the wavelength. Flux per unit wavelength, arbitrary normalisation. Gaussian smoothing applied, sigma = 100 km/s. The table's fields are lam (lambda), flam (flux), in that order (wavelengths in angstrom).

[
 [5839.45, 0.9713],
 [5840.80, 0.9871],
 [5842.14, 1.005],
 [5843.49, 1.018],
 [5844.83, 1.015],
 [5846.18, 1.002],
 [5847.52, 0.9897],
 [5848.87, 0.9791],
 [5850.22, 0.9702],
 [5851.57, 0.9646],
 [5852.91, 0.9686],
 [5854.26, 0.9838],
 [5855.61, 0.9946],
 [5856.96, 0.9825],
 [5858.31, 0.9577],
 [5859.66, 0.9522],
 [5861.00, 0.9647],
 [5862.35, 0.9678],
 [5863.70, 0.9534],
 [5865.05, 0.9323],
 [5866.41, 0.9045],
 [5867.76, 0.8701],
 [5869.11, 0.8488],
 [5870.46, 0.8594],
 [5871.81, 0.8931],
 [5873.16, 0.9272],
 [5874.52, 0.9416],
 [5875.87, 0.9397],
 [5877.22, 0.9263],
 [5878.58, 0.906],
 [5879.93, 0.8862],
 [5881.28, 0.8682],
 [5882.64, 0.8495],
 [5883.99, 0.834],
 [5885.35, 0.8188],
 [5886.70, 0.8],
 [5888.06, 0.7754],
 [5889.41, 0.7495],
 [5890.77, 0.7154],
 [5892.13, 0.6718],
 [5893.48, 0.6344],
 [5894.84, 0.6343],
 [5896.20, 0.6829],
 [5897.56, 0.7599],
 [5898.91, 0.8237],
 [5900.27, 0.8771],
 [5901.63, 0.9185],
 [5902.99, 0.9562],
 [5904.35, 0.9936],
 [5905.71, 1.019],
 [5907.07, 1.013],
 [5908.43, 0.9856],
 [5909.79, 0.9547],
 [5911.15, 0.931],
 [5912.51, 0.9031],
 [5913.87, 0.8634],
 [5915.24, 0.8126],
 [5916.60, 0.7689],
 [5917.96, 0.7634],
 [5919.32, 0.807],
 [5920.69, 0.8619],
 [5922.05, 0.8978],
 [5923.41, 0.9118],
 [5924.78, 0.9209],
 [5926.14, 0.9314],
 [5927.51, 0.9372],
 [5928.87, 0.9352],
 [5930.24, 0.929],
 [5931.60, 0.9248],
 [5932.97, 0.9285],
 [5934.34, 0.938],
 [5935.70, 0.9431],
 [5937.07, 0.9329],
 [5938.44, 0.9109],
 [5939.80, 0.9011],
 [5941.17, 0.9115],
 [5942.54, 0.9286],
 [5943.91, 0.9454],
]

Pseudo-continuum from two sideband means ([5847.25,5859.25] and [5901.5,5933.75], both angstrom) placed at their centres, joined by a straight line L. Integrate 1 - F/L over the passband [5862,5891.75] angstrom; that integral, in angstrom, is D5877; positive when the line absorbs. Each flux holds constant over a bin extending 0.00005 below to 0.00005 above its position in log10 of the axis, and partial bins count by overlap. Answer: 2.62 angstrom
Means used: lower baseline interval 0.975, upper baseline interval 0.911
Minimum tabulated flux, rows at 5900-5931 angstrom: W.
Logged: 0.7634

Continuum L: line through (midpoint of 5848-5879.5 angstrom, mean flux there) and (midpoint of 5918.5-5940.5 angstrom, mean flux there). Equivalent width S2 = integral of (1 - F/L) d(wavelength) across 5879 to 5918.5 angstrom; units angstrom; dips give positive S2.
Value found 3.7 angstrom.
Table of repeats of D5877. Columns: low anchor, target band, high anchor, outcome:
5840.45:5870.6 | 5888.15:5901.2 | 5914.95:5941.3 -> 2.7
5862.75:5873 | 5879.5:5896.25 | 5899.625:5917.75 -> 2.6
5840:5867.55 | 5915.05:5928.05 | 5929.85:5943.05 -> 1.0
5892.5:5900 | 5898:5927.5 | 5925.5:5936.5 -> -3.1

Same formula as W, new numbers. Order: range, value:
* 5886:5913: 0.6343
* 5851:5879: 0.8488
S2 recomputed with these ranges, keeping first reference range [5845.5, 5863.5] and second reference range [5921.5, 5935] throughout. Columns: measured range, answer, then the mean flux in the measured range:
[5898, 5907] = 0.1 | 0.933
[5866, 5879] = 0.8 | 0.902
